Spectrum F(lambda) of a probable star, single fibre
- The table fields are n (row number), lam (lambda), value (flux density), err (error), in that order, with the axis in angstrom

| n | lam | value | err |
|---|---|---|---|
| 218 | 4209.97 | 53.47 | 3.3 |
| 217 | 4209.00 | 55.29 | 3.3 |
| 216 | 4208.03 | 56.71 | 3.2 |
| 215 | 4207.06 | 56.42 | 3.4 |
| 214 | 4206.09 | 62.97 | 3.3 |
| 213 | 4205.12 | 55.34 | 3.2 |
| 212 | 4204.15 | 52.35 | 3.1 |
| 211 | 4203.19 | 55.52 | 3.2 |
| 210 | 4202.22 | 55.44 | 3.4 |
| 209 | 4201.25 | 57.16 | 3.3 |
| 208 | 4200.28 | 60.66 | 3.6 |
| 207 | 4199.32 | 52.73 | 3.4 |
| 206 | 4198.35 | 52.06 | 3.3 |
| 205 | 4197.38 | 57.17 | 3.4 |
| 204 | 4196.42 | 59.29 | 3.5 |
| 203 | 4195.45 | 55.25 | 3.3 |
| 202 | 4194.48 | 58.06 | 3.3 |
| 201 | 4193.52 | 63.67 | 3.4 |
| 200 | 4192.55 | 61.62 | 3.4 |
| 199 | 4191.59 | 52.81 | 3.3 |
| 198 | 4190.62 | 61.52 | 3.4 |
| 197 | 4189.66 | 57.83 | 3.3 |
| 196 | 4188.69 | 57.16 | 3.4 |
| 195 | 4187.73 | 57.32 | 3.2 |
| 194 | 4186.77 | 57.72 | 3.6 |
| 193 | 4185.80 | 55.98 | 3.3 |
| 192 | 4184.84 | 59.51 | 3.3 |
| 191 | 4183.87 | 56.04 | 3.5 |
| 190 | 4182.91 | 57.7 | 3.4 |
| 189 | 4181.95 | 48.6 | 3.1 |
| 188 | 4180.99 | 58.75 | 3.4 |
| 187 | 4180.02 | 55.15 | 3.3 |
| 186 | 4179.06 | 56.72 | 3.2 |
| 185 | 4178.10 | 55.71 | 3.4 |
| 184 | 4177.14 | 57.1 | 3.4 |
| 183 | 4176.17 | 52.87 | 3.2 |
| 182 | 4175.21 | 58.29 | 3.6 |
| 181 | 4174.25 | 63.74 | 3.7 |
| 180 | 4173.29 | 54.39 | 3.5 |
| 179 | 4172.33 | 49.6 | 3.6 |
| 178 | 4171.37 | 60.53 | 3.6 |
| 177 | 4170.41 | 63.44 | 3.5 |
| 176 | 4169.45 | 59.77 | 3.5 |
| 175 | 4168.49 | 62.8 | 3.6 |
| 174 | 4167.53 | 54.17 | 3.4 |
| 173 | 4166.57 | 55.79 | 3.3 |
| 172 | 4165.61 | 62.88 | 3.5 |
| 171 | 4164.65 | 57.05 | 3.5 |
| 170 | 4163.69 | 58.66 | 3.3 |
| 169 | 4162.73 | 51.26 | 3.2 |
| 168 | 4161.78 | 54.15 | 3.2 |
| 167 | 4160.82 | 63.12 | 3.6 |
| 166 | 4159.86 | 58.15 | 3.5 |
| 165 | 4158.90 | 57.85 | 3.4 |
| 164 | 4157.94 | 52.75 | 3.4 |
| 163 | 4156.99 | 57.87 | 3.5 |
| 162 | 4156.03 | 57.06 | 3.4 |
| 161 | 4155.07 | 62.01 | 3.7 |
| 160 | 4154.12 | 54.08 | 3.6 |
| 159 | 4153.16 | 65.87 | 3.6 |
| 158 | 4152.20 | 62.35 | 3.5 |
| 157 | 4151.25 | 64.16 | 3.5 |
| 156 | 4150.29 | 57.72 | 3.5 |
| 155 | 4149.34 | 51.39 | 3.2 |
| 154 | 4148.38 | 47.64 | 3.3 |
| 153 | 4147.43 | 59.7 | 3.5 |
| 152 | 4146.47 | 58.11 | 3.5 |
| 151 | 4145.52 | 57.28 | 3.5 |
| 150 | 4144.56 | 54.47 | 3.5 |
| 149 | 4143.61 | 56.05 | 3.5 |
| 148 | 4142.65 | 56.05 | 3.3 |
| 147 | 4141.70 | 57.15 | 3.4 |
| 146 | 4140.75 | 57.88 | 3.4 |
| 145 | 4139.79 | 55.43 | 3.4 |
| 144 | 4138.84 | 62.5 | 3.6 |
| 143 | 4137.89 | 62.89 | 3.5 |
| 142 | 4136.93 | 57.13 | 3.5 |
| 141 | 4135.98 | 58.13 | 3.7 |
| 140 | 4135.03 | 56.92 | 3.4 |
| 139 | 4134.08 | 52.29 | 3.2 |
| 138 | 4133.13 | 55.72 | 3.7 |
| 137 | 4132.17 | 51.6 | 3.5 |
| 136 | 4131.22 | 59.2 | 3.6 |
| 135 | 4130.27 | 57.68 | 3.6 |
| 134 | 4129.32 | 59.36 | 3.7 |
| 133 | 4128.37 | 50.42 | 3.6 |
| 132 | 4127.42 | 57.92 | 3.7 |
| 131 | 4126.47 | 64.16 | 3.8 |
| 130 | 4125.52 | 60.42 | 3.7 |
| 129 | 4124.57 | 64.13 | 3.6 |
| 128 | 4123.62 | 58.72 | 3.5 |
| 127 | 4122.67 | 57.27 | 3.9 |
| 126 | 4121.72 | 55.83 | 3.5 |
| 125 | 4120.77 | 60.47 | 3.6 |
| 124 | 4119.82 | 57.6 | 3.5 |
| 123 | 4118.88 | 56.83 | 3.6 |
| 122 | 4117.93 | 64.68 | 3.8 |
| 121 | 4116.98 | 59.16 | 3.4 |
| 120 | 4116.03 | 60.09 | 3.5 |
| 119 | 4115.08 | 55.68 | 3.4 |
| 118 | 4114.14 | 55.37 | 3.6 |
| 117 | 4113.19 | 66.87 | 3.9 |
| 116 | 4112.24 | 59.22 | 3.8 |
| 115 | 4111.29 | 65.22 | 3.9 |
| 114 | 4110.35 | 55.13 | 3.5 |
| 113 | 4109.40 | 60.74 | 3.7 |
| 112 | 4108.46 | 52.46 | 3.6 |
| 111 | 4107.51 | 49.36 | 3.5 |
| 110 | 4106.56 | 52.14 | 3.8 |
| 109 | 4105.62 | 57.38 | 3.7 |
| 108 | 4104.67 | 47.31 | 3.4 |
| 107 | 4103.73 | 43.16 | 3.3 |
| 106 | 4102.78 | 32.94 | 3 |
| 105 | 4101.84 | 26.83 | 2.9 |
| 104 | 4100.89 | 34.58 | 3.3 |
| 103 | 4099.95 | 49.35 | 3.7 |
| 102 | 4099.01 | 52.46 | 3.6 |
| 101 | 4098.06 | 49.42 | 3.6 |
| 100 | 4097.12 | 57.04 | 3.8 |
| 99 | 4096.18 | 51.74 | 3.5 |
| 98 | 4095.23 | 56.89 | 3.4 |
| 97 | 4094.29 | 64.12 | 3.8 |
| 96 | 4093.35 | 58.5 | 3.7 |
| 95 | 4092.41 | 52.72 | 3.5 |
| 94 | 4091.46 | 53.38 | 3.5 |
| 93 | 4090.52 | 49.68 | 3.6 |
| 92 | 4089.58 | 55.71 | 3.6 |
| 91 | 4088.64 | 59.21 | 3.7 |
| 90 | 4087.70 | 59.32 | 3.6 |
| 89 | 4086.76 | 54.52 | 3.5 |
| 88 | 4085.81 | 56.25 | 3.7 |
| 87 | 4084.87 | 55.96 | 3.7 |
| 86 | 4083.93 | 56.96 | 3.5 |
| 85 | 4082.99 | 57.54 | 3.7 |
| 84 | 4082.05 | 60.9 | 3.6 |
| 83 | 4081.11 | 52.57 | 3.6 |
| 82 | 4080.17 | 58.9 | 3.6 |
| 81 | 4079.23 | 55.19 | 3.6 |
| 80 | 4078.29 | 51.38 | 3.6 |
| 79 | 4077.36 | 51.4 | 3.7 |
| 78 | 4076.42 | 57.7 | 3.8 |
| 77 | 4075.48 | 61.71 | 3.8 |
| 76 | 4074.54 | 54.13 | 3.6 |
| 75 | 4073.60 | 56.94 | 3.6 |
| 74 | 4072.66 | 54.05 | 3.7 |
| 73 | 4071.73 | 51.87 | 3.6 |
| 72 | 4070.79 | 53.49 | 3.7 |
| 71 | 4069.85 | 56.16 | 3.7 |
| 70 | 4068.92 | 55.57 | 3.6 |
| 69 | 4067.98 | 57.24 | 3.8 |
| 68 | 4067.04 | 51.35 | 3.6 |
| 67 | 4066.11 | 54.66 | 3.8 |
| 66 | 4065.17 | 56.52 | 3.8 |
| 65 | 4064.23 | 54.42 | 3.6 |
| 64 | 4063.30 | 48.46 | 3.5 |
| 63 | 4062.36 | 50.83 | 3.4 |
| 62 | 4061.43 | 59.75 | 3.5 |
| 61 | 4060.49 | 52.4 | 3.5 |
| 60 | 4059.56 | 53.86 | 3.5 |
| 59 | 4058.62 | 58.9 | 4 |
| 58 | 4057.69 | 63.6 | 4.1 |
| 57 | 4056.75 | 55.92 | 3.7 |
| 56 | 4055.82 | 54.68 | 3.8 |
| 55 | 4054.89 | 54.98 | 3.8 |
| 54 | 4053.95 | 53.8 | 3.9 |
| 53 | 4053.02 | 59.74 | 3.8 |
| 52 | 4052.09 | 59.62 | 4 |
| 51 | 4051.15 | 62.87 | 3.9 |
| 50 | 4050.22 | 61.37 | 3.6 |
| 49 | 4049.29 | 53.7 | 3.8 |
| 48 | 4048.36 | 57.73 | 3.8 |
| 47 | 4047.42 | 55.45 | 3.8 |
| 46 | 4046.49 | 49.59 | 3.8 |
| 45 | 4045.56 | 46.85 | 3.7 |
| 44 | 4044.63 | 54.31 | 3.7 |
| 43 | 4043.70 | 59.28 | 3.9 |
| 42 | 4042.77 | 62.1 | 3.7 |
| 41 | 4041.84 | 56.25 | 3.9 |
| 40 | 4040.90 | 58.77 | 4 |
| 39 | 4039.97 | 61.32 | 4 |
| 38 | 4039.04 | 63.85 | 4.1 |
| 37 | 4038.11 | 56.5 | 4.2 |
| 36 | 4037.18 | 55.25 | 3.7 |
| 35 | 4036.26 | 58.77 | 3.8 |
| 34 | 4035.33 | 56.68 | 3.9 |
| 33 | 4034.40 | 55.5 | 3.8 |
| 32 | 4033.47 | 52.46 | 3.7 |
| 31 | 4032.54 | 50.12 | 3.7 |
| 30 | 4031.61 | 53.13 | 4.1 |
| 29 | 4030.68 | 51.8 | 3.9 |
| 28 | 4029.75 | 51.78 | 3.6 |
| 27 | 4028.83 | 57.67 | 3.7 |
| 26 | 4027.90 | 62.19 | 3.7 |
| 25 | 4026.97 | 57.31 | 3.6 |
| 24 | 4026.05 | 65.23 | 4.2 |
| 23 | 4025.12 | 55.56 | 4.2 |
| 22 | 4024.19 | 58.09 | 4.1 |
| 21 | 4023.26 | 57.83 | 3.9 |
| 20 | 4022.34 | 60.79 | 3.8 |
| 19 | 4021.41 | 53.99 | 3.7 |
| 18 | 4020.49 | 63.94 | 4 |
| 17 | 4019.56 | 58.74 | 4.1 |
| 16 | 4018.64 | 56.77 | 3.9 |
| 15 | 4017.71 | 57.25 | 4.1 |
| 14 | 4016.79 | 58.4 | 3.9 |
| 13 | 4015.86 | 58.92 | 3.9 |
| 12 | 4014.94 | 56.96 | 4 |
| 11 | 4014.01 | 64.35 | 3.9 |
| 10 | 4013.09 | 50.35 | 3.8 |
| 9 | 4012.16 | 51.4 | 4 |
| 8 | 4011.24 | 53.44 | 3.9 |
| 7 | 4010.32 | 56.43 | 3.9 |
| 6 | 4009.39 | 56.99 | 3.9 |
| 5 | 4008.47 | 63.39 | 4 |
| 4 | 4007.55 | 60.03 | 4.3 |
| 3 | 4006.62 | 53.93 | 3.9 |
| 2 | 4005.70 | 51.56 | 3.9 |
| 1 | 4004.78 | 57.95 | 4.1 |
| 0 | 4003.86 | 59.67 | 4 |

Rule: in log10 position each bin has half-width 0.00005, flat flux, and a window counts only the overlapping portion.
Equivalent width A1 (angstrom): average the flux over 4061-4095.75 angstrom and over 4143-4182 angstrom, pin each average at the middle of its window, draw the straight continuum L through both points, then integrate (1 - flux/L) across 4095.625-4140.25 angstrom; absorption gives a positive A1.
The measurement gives 1.0 angstrom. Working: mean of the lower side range 55.6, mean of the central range 55.1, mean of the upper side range 57.4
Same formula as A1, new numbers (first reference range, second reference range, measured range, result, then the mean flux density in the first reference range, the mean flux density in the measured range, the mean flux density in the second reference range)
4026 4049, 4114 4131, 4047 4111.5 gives 3.50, 56.2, 54.3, 58.8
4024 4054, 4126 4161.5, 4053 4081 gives 0.89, 56.8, 55.2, 57.5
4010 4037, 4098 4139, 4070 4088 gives 0.01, 56.8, 55.8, 55.2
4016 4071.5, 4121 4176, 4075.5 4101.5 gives 1.14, 56.5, 54.5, 57.8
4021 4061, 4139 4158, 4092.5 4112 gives 2.11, 56.8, 51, 57.5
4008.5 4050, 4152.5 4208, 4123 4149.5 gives -0.01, 56.8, 57.2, 57.4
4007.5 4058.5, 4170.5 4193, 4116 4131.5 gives -0.54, 57.2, 59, 56.9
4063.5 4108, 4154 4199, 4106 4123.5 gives -1.13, 53.2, 58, 57.4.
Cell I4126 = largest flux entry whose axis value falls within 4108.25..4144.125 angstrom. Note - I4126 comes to 66.87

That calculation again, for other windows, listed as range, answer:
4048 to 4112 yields 65.22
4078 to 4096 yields 64.12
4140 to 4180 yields 65.87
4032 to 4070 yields 63.85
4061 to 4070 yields 59.75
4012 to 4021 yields 64.35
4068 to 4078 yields 61.71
